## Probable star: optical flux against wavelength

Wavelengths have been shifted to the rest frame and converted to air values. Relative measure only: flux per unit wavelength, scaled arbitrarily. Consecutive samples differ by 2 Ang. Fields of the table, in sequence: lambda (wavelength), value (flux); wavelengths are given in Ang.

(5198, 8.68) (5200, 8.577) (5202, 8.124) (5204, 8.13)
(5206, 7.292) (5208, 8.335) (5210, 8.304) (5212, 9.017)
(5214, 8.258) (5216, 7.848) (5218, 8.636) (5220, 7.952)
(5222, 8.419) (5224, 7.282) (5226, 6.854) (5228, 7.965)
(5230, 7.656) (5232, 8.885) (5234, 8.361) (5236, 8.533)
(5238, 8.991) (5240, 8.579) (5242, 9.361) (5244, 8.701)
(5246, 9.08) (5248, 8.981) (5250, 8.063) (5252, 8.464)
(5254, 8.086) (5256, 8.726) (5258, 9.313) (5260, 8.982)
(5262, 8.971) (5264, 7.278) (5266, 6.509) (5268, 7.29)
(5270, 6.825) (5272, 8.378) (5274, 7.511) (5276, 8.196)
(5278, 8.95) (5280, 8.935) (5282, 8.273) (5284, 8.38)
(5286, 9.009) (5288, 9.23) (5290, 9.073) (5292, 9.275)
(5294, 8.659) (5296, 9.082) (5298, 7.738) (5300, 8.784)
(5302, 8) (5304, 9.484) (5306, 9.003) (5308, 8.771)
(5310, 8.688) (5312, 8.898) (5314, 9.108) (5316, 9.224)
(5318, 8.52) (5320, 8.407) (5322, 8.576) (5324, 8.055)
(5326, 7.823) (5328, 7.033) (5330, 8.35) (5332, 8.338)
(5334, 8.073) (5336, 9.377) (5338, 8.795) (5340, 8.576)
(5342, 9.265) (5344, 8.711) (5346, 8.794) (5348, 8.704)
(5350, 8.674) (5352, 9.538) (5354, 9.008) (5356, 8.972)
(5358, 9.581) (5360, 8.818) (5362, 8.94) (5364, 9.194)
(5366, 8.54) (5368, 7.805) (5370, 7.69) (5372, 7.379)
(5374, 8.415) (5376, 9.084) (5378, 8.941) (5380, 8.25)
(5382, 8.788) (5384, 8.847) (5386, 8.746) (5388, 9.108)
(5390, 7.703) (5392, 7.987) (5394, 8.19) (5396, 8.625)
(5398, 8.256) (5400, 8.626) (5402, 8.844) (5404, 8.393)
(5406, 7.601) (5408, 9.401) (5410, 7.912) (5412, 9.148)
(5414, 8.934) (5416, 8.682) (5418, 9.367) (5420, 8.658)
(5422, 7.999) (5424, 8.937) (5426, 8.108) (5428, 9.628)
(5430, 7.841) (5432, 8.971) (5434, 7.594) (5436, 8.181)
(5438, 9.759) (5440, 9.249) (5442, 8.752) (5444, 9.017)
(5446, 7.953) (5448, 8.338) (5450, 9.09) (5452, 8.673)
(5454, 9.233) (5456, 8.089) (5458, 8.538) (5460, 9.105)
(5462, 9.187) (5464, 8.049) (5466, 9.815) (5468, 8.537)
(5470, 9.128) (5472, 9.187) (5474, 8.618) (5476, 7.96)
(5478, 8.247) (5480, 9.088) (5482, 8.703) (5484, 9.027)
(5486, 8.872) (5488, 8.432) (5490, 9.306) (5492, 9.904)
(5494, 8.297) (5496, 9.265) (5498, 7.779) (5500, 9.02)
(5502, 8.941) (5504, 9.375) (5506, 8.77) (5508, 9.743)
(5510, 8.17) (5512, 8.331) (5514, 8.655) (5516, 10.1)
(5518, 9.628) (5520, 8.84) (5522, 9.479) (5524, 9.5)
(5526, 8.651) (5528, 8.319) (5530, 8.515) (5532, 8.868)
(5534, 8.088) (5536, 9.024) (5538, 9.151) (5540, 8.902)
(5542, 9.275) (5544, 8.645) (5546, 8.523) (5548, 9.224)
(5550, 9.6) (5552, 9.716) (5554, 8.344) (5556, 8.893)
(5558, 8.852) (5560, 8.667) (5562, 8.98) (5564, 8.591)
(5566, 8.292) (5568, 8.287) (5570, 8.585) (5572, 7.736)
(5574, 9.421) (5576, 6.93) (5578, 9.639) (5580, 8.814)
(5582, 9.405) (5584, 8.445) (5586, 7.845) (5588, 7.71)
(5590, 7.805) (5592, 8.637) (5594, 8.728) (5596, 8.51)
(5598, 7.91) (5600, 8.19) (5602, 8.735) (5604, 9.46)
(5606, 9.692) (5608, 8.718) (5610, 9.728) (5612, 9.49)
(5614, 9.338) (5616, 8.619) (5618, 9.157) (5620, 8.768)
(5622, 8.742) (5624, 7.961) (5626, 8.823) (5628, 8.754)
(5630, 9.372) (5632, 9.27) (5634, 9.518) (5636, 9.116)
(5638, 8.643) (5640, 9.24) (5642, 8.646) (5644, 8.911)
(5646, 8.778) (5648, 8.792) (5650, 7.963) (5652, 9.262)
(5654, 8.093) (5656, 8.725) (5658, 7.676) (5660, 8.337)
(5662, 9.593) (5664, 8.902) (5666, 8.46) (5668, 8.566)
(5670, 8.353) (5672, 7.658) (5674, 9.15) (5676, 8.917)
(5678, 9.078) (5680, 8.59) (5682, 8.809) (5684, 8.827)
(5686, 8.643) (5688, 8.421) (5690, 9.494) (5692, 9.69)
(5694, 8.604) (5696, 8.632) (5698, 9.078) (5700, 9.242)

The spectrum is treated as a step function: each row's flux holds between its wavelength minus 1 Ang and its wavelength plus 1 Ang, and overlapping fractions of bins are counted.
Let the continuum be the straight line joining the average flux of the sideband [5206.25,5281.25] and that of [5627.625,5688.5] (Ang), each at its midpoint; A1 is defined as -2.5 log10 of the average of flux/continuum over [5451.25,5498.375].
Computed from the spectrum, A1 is -0.034 mag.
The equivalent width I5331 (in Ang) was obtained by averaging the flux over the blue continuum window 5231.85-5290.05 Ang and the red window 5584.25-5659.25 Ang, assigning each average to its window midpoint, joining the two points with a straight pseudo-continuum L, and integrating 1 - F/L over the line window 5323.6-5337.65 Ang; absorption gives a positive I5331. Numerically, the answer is 0.5 Ang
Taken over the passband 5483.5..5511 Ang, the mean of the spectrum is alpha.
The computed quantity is 8.92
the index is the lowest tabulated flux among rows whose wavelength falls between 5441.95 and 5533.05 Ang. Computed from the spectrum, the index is 7.779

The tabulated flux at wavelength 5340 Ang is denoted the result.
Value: 8.576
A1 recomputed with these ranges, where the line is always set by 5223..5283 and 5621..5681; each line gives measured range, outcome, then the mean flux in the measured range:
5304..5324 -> -0.058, 8.8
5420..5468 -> -0.026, 8.7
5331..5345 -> -0.047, 8.73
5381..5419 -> -0.019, 8.59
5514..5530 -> -0.068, 9.14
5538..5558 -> -0.050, 9.01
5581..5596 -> 0.036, 8.38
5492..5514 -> -0.032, 8.82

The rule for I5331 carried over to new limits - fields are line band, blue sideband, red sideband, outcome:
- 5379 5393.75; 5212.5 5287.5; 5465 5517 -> 0.3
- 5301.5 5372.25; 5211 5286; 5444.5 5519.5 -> -1.2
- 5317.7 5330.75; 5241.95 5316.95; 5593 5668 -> 0.8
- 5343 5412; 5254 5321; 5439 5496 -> 0.5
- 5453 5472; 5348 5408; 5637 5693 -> -0.5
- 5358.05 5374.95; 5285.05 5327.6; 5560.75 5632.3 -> 0.6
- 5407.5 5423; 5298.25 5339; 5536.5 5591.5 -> -0.3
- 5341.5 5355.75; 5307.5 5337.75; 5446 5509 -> -0.7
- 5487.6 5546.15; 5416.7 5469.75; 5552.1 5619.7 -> -1.5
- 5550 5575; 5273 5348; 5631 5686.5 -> -0.1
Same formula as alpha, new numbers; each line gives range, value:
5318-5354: 8.55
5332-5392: 8.68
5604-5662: 8.88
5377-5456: 8.62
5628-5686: 8.76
